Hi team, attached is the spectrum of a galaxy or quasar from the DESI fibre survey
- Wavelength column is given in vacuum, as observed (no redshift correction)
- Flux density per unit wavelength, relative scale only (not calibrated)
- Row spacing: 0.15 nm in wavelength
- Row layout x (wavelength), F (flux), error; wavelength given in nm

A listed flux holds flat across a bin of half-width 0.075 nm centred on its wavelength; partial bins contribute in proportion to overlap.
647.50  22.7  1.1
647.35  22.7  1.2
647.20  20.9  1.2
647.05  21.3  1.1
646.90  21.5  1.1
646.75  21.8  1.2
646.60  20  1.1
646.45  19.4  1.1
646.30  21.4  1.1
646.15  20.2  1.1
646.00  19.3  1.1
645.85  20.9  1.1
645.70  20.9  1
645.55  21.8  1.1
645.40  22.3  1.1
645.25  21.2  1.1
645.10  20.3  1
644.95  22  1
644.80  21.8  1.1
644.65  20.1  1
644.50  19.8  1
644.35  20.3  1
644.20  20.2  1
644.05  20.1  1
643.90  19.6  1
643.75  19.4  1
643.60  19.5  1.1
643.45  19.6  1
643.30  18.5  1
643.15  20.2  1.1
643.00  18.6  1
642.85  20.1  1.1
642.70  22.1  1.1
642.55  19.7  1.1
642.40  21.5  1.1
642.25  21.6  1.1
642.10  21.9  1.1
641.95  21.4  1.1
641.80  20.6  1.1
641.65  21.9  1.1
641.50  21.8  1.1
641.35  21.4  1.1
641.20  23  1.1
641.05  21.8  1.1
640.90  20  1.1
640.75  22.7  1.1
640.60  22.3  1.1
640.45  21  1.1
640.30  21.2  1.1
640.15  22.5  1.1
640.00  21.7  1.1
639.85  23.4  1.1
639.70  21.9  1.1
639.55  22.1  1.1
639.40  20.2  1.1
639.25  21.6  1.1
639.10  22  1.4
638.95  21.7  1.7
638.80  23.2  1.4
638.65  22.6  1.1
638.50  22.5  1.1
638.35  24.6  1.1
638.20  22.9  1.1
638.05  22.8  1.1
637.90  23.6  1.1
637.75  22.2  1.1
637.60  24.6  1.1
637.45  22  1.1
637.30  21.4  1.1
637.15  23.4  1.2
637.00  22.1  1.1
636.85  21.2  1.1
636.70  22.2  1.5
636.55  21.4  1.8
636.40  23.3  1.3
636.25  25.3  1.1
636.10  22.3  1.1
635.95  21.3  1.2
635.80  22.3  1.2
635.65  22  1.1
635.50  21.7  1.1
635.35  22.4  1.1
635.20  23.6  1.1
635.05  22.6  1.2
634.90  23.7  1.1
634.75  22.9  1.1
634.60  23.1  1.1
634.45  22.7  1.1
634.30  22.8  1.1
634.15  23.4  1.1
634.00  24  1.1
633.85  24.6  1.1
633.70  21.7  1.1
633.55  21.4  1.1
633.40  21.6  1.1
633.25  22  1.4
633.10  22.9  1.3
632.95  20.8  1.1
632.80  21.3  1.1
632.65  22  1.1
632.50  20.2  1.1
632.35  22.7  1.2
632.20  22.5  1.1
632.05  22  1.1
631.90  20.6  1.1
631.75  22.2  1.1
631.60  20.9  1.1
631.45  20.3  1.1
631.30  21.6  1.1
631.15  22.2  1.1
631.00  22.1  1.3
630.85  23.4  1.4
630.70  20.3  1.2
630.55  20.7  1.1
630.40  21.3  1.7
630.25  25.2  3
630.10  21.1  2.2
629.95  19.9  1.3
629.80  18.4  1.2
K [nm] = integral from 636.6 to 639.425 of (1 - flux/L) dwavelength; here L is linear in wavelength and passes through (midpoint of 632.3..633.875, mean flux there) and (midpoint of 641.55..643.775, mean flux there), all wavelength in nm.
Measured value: -0.18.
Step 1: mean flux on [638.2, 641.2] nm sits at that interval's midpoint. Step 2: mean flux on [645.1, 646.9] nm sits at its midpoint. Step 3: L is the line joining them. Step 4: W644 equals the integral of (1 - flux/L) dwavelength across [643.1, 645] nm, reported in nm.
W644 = 0.10 nm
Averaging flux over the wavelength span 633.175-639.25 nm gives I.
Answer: 22.7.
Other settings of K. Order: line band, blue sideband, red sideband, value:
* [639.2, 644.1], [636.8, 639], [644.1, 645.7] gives 0.17 nm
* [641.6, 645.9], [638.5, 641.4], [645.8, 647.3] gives 0.12 nm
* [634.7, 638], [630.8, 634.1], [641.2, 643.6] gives -0.17 nm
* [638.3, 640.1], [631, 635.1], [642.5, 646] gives -0.09 nm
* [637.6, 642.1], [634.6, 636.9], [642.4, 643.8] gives -0.23 nm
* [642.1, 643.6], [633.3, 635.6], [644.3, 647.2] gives 0.08 nm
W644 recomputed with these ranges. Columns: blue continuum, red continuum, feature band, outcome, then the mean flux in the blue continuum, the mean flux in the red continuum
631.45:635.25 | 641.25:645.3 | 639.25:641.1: -0.05 nm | 22.3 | 20.6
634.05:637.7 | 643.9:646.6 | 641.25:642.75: 0.00 nm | 22.7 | 20.7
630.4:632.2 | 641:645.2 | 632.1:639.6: -0.45 nm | 21.5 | 20.7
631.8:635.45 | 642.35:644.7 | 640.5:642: -0.09 nm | 22.4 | 19.9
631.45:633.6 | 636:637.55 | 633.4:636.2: -0.08 nm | 21.6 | 22.5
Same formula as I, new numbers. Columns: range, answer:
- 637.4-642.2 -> 22.2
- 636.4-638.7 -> 22.7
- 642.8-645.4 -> 20.1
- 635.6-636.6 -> 22.6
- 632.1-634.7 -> 22.3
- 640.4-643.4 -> 21.1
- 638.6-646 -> 21.1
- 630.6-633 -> 21.6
